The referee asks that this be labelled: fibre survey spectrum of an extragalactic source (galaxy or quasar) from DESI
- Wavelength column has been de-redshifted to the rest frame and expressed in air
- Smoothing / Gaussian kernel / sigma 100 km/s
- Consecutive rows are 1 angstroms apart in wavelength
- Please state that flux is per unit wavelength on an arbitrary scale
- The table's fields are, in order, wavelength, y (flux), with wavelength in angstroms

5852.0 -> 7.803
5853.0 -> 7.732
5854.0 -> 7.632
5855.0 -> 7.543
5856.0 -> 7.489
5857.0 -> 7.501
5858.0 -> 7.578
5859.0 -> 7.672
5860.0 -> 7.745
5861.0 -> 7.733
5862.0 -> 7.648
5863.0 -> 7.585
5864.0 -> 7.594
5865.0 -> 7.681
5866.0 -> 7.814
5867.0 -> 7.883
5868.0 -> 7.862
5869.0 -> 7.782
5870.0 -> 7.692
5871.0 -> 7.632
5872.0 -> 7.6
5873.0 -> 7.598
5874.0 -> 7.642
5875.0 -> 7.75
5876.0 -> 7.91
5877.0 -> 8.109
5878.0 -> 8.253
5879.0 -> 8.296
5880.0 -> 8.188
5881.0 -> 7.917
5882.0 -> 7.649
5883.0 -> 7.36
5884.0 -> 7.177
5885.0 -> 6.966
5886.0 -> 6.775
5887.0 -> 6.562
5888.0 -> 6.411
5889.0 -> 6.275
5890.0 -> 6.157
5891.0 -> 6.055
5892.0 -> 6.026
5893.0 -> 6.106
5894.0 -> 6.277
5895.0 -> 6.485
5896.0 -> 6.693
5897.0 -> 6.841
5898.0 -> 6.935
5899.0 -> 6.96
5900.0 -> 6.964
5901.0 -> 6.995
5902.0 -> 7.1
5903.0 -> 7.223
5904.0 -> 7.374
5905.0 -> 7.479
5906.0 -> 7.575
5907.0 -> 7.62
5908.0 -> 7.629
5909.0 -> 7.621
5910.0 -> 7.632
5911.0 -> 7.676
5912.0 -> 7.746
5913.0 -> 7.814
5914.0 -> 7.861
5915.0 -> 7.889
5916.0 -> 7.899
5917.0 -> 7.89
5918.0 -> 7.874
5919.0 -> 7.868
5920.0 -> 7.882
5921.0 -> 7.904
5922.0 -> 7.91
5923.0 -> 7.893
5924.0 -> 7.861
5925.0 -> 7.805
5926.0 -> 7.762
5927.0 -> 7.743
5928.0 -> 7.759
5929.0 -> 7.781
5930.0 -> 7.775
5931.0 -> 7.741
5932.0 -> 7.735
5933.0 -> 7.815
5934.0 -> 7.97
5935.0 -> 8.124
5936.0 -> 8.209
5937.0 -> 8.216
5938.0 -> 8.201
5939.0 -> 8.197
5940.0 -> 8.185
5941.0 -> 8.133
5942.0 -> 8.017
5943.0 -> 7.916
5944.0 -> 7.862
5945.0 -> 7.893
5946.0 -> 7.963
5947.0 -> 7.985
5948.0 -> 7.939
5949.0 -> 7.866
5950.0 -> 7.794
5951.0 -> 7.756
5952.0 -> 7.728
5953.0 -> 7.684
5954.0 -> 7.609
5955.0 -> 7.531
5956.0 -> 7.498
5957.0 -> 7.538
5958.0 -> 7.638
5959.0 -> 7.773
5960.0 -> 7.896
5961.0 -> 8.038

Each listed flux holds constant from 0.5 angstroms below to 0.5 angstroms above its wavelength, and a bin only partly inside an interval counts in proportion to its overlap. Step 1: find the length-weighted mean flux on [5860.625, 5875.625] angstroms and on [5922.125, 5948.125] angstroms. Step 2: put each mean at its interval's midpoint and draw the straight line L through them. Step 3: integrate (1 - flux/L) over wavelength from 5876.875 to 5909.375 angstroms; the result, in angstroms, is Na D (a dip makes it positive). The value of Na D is 3.0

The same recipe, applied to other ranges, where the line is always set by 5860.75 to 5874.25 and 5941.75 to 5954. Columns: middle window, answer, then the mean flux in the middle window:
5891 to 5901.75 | 1.6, 6.61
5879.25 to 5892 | 1.3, 6.95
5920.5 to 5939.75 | -0.2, 7.92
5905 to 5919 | 0.1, 7.74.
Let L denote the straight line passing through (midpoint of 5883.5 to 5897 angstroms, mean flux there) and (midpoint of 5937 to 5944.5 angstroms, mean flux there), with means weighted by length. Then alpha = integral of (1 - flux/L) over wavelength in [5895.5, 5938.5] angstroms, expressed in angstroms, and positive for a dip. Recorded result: -2.0 angstroms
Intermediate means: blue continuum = 6.47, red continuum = 8.08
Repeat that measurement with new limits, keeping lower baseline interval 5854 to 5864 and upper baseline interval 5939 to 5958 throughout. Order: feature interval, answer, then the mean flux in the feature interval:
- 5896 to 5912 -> 0.9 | 7.3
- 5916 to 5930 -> -0.1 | 7.84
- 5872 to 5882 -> -0.4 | 7.93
